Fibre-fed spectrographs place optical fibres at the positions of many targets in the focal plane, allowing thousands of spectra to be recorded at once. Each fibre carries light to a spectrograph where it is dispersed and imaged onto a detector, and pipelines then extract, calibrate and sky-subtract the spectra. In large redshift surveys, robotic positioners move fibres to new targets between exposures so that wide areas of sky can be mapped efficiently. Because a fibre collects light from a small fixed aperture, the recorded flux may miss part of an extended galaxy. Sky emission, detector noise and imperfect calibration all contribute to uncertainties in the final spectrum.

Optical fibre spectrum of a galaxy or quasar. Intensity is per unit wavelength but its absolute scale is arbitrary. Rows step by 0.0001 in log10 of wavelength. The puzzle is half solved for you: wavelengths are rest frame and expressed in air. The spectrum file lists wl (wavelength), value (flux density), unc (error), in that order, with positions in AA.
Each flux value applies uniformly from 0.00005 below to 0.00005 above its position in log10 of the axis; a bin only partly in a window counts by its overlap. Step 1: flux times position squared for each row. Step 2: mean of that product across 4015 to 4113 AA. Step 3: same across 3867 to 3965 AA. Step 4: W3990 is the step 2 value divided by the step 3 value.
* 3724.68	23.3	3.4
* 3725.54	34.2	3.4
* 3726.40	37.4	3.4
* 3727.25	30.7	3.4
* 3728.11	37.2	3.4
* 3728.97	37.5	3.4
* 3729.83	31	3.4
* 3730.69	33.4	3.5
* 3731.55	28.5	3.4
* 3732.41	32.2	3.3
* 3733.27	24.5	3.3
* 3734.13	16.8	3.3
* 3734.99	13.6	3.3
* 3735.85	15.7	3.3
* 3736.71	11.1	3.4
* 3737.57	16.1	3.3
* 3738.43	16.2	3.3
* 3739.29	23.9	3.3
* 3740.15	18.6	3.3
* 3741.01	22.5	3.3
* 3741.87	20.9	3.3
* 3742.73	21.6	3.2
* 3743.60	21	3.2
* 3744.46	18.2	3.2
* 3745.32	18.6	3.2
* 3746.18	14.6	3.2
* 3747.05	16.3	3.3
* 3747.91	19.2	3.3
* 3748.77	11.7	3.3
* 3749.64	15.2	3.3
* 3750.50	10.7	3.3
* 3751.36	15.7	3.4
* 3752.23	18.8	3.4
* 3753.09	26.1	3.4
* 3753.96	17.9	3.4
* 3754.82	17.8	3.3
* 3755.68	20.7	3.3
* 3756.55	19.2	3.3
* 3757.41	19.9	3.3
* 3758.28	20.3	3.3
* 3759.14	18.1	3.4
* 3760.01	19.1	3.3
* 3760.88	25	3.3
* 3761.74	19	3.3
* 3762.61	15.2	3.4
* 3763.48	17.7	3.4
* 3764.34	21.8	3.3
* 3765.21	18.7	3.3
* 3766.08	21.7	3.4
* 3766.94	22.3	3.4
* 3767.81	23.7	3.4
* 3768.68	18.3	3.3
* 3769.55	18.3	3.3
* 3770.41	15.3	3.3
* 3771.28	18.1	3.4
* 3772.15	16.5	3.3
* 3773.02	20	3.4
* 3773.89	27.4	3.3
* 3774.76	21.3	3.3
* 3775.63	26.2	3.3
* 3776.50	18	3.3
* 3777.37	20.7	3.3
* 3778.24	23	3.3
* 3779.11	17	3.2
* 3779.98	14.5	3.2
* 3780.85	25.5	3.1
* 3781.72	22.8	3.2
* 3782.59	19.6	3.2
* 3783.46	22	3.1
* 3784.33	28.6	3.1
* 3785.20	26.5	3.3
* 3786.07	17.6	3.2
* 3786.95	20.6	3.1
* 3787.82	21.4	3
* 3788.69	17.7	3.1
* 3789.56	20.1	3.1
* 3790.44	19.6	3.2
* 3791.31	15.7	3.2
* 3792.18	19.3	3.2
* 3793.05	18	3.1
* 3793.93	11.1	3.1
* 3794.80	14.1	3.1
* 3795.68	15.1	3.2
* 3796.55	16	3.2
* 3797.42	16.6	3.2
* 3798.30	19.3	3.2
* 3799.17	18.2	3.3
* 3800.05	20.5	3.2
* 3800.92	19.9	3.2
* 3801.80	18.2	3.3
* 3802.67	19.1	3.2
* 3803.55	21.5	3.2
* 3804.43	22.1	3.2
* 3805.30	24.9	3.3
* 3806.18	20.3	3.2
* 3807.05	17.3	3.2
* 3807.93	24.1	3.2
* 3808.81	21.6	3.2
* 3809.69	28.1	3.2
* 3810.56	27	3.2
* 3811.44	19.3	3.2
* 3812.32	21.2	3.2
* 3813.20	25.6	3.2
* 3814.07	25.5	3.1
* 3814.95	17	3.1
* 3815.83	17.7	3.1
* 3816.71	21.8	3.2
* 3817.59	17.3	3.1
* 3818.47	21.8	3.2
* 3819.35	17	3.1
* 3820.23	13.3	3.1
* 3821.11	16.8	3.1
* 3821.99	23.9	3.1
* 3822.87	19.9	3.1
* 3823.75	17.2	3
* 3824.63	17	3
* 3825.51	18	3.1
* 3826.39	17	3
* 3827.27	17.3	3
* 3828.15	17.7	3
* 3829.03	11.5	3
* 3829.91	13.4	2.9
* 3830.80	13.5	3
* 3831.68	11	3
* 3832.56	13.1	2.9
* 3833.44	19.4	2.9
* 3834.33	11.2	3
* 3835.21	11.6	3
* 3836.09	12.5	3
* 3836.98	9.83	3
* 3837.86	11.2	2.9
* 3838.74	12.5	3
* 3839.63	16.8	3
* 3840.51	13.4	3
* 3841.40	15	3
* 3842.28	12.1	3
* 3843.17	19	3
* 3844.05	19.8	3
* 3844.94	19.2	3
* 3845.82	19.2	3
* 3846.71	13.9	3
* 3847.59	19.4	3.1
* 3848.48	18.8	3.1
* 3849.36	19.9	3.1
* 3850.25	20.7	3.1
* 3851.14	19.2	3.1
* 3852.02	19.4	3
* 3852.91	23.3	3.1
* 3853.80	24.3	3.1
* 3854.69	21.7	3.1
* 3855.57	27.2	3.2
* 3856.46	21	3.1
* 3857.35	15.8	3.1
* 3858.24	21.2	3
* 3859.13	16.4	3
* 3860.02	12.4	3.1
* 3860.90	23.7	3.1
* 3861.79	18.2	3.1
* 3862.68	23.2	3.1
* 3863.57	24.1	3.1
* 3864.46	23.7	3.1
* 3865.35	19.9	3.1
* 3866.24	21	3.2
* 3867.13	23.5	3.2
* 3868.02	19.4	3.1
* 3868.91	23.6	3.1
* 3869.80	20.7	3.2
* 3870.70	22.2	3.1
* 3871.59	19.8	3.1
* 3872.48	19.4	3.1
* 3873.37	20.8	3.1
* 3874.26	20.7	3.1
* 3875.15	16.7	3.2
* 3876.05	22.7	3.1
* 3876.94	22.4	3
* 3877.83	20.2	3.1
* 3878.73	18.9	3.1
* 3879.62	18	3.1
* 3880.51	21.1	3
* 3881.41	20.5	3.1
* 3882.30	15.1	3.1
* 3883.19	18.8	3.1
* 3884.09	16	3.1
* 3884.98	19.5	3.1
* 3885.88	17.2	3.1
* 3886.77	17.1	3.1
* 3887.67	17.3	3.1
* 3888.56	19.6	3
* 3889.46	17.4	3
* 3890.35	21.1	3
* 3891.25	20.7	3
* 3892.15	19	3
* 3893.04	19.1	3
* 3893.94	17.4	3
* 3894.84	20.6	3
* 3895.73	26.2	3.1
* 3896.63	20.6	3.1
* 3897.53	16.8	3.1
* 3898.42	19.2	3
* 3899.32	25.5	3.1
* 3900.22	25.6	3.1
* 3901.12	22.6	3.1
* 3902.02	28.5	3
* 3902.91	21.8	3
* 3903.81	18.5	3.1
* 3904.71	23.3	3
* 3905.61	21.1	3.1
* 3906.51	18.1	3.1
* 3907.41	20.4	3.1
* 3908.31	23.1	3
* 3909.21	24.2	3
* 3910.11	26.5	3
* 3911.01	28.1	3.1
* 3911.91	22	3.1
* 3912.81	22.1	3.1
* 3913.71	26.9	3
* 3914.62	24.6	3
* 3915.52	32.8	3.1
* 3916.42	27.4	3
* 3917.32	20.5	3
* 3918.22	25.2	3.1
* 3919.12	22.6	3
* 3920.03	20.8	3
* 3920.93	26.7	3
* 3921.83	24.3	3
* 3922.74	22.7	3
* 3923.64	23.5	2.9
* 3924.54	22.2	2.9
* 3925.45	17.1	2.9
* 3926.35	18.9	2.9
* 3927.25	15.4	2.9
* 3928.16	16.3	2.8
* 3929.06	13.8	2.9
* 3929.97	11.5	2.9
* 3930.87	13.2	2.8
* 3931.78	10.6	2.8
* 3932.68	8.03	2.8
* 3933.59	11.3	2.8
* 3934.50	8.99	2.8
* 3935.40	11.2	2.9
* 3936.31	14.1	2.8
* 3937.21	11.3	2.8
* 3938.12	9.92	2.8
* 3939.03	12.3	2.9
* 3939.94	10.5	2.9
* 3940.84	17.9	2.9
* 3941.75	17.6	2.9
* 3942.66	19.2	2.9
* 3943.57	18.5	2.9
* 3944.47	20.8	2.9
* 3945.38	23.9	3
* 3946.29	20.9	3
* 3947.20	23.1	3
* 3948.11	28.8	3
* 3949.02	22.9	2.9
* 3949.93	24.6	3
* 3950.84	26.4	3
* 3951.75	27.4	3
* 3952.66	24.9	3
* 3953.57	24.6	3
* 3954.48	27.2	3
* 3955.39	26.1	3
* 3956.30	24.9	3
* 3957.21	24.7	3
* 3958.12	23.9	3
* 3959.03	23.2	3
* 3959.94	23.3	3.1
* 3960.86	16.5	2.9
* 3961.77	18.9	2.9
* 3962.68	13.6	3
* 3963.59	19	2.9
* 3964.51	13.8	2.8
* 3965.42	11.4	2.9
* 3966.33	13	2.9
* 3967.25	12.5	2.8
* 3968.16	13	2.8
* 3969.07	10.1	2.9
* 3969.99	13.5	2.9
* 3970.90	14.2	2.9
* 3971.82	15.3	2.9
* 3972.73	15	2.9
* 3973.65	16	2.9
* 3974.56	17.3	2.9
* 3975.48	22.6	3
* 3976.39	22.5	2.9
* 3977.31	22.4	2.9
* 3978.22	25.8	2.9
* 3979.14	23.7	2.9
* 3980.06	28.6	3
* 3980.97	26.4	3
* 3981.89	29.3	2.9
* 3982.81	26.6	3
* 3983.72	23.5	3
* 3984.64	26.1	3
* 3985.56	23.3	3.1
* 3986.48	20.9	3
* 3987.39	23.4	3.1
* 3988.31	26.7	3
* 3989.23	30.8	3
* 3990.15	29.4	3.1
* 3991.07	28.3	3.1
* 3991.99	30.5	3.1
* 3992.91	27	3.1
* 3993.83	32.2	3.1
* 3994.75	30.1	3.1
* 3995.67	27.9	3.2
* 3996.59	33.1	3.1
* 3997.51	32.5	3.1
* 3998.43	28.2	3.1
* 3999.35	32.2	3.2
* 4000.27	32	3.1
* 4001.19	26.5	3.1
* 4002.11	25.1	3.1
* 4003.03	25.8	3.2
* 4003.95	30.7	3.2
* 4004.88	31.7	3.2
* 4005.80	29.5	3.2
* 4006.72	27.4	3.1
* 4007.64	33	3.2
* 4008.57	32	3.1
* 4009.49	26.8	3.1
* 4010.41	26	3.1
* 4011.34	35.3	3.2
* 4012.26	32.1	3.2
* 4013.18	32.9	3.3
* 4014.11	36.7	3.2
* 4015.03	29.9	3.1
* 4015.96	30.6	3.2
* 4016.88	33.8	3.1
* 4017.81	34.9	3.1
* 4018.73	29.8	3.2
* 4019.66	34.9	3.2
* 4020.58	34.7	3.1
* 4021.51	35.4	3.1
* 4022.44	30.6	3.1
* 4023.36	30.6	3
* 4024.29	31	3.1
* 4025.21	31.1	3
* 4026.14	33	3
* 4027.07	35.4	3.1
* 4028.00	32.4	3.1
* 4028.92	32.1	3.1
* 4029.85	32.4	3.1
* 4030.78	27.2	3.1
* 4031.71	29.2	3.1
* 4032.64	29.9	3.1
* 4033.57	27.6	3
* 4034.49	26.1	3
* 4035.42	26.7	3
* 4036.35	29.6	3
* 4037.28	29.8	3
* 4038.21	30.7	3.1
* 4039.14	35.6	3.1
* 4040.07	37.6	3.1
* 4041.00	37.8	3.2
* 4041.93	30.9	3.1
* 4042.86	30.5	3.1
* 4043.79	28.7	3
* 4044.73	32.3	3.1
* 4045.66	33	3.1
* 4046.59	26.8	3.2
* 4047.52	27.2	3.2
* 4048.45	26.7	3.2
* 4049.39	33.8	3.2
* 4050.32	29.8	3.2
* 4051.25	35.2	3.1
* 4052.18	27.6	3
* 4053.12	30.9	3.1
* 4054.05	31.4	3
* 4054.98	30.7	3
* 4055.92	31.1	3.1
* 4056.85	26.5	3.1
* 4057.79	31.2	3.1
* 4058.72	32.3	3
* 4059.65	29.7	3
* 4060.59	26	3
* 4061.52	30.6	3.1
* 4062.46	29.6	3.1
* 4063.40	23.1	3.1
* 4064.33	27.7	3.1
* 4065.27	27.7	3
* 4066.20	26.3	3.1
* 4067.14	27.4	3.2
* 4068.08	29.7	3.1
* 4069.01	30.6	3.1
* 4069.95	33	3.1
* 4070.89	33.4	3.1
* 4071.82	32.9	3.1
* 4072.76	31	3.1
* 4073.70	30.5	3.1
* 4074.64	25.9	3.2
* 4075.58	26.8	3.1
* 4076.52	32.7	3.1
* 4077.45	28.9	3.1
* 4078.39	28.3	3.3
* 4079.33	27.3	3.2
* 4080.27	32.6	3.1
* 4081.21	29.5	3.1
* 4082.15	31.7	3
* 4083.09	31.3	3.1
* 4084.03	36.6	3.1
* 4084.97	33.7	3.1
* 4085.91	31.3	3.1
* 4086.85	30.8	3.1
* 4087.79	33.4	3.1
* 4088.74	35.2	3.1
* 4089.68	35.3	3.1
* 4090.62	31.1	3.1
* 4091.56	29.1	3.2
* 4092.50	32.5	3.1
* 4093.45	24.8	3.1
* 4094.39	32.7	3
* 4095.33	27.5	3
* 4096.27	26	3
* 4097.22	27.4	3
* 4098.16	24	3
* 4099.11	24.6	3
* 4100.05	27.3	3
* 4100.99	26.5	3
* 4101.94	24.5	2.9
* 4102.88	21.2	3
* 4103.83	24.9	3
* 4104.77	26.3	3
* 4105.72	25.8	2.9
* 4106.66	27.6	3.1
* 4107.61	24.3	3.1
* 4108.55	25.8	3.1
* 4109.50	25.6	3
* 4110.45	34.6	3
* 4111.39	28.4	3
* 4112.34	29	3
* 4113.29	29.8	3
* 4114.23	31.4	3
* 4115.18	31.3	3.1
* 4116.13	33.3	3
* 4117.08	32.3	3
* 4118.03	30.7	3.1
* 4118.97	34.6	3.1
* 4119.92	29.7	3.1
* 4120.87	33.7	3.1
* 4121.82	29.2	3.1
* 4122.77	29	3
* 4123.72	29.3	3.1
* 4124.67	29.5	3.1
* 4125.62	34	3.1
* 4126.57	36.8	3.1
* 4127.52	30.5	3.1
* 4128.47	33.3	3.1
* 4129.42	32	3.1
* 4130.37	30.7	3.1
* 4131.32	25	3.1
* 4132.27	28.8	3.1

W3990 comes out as 1.6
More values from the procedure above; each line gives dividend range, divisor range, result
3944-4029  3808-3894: 1.48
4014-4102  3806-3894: 1.80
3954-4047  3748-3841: 1.61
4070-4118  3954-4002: 1.35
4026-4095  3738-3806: 1.82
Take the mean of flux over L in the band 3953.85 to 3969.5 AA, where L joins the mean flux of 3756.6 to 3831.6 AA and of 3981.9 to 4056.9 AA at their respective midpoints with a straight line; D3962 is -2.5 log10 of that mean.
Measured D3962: 0.42 mag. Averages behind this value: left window 19.6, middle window 18.6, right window 30.3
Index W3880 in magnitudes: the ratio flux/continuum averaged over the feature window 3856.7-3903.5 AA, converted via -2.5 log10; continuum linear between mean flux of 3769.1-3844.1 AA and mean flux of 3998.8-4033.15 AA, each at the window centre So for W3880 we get 0.14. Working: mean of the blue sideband 18.5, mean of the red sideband 31.2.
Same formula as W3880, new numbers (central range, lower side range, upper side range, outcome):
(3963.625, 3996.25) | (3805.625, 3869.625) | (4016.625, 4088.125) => 0.21 mag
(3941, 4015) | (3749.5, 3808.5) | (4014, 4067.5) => 0.16 mag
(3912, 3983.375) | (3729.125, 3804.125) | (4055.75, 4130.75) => 0.27 mag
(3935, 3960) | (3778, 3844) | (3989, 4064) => 0.25 mag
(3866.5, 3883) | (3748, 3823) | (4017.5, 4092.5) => 0.15 mag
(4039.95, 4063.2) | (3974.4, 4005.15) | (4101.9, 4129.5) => -0.08 mag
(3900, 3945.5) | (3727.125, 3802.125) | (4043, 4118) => 0.26 mag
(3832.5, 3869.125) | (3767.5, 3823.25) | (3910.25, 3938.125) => 0.07 mag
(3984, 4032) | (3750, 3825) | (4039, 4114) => -0.11 mag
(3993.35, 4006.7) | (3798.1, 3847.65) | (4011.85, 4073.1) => -0.05 mag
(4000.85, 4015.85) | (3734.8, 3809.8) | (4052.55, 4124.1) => -0.12 mag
